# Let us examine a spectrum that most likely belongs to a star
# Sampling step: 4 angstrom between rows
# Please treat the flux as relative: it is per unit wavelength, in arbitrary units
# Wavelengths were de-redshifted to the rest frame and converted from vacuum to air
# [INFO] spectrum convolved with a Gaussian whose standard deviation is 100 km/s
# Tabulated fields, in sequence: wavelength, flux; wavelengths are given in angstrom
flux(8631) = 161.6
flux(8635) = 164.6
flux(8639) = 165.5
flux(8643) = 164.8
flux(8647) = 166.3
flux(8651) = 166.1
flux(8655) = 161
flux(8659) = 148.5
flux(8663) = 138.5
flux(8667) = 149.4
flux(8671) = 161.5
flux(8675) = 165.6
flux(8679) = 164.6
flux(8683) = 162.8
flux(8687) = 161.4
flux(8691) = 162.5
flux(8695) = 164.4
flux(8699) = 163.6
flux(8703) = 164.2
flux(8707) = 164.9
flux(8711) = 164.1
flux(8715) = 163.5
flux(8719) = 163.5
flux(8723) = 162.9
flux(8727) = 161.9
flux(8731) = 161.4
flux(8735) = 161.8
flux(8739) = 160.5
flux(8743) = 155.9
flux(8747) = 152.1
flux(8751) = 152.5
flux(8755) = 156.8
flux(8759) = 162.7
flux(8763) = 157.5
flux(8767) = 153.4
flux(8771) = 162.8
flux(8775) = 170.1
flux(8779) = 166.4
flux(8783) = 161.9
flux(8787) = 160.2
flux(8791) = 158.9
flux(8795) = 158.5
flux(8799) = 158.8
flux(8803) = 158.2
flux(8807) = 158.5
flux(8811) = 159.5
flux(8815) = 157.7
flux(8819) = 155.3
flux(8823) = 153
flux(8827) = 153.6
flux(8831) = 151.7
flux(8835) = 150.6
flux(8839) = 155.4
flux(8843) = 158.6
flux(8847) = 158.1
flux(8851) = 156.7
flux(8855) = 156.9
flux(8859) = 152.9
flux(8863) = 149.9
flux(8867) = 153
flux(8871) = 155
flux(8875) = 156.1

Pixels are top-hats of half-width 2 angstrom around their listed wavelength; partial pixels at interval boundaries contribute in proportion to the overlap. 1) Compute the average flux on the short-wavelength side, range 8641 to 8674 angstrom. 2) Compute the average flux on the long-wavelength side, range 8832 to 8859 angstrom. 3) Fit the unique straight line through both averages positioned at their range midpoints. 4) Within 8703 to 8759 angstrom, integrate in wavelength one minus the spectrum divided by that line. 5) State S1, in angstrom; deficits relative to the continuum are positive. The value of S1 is -1.3 angstrom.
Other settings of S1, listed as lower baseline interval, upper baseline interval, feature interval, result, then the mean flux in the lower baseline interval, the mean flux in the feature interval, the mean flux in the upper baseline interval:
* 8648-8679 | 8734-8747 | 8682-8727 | -1.7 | 157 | 163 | 158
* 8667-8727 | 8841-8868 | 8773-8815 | -0.7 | 163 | 161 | 155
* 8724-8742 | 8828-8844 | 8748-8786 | -0.4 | 161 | 160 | 154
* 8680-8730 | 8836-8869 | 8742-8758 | 0.6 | 163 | 155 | 155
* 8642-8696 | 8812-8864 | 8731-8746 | -0.1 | 160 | 159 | 155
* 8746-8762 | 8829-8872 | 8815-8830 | 0.1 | 156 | 154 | 154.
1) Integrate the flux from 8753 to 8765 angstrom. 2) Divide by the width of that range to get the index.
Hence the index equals 159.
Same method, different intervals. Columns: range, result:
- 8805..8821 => 158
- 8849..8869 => 154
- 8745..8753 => 152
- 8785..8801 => 159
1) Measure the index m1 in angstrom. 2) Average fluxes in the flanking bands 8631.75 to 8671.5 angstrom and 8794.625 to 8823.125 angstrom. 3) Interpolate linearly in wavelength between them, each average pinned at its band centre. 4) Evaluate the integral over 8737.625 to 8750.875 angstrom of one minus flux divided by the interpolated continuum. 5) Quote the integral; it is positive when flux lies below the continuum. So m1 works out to 0.2 angstrom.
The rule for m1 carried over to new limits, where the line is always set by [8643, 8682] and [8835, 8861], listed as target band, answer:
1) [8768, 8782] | -0.73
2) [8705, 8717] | -0.49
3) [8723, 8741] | -0.46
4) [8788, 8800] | -0.17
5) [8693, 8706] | -0.51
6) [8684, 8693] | -0.23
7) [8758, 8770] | -0.06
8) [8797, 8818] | -0.25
